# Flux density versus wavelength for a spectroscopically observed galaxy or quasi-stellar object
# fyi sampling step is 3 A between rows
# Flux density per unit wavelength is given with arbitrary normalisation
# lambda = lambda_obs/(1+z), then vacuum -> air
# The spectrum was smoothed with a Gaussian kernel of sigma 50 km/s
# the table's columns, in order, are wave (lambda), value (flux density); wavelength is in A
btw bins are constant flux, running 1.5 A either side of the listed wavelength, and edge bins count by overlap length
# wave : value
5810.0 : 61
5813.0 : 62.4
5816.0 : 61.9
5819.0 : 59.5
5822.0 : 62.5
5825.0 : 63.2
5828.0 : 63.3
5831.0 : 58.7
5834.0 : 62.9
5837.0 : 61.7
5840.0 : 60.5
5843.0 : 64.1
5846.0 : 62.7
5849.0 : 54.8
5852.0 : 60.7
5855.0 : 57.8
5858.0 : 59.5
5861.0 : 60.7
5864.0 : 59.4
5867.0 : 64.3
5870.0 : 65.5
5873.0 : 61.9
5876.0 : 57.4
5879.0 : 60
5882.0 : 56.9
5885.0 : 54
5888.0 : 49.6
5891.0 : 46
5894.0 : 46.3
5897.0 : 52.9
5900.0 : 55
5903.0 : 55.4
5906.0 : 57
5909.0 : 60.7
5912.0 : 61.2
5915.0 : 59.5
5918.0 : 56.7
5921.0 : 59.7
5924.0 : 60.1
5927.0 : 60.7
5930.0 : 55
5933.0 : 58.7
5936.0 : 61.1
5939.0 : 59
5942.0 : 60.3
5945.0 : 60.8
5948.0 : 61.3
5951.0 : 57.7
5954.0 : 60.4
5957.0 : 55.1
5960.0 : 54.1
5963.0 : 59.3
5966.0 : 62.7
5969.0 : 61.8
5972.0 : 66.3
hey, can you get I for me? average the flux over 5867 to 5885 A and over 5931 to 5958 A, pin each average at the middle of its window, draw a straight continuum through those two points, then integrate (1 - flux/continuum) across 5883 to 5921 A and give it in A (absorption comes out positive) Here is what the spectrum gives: 3.2 A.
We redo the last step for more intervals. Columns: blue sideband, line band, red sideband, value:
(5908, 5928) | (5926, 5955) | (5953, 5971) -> -0.03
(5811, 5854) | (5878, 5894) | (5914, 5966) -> 2.04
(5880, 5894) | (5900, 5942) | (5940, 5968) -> -2.64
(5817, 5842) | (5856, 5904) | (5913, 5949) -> 3.13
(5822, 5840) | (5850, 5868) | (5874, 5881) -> -0.04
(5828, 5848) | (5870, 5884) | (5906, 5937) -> 0.23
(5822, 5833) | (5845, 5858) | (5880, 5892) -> -0.23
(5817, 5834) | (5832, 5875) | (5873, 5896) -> -2.56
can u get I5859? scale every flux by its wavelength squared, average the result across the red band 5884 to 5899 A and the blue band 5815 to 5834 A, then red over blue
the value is 0.8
